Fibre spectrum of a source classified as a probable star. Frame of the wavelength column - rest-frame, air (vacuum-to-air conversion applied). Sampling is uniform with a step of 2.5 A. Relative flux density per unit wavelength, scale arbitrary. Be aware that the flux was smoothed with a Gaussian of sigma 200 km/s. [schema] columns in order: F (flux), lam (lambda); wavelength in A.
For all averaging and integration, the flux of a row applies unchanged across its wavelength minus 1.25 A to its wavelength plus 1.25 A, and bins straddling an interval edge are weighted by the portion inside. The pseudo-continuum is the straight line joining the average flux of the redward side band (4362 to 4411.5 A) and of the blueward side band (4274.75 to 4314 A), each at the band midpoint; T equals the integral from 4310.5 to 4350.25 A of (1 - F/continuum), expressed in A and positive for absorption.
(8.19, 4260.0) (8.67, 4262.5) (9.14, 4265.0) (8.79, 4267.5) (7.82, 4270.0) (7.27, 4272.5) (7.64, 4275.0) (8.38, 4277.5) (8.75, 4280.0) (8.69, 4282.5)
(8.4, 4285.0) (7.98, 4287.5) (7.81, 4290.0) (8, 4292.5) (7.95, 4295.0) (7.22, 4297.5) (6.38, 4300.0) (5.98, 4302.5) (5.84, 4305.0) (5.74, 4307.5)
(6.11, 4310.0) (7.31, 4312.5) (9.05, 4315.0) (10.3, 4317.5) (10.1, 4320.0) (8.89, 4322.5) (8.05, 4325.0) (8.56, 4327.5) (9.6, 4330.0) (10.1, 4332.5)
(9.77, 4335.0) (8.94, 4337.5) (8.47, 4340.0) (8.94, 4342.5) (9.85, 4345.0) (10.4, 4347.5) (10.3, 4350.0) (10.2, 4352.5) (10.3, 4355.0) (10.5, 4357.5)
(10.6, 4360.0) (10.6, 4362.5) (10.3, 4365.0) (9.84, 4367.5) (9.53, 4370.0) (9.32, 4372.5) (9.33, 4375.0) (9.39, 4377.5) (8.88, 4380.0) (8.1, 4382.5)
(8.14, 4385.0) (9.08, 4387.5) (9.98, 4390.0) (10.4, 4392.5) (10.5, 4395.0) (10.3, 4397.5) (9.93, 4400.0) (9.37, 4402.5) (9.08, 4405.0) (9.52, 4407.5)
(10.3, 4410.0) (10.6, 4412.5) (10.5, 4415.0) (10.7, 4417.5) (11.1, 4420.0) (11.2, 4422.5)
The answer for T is -4.6 A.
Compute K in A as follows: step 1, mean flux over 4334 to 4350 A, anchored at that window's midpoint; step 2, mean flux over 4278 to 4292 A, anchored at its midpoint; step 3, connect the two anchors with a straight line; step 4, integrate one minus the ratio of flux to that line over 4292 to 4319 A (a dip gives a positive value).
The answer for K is 4.5 A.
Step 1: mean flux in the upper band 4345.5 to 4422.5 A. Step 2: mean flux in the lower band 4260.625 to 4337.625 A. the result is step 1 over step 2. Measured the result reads 1.2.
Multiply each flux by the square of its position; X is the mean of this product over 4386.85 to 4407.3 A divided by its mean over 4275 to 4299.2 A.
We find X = 1.3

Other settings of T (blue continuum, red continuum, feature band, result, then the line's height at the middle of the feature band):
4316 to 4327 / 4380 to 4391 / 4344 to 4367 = -3.3 A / 9.03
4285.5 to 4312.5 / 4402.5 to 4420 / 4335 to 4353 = -2.9 A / 8.23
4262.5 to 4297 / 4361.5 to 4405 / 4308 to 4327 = 0.6 A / 8.7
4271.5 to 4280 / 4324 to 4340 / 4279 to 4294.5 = -0.2 A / 8.16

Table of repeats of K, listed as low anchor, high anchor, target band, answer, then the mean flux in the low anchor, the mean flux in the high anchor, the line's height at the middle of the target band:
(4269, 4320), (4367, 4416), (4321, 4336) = -1.4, 7.69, 9.6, 8.36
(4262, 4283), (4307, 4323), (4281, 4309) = 3.5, 8.33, 8.3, 8.31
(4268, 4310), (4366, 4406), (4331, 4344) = -1.2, 7.47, 9.46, 8.46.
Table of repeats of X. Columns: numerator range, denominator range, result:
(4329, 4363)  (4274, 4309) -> 1.36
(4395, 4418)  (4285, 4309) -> 1.50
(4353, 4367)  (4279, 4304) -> 1.40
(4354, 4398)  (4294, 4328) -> 1.31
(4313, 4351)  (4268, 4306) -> 1.25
